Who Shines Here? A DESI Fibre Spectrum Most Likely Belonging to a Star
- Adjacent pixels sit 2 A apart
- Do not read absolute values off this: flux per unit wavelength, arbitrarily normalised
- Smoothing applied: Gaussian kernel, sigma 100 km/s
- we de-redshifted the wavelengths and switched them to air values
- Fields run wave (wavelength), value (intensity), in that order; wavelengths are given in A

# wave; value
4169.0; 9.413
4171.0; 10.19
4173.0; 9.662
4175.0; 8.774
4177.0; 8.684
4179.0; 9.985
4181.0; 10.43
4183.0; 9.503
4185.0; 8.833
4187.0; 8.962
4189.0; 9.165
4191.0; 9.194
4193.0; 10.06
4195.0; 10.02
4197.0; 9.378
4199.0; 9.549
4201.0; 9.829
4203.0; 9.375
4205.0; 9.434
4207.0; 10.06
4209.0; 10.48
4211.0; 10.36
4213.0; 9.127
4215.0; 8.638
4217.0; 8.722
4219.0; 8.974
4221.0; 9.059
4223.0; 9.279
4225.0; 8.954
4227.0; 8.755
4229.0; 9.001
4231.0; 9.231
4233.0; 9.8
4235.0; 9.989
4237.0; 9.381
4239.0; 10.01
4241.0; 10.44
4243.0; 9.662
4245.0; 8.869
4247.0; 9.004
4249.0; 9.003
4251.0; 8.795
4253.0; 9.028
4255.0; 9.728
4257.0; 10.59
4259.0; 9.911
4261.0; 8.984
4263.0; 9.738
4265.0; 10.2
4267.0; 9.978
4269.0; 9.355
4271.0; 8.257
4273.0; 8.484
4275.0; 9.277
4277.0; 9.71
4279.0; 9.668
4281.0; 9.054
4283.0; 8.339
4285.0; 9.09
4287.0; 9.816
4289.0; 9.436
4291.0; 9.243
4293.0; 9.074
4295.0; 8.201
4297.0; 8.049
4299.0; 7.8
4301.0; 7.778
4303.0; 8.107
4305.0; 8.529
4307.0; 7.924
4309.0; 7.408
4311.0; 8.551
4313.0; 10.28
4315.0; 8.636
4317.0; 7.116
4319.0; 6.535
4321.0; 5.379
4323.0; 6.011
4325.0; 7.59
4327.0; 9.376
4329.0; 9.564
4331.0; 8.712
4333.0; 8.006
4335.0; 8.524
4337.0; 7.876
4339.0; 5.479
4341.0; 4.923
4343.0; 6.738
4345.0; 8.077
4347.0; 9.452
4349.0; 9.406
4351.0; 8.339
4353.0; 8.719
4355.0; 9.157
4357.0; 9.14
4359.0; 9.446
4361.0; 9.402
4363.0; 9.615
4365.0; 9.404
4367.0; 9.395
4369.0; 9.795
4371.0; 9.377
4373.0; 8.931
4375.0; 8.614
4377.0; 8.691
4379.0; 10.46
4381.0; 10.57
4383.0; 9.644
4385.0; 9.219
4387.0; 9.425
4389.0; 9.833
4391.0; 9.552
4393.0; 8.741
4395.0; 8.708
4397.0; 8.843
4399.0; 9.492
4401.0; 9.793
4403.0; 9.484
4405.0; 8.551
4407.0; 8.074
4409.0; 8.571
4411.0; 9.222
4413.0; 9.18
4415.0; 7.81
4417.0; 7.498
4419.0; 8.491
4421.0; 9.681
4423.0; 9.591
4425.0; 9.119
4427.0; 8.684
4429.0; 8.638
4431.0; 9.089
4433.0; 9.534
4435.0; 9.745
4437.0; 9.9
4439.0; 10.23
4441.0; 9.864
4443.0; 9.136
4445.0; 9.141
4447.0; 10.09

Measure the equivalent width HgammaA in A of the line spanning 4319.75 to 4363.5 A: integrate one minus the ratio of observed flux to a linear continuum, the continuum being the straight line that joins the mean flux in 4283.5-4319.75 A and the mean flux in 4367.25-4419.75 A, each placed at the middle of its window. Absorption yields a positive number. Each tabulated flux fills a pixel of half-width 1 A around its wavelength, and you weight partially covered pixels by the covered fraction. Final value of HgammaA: 3.1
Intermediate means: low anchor 8.43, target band 8.11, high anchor 9.11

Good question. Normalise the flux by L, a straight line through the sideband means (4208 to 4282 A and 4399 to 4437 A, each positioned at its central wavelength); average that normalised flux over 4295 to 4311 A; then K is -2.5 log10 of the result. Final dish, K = 0.16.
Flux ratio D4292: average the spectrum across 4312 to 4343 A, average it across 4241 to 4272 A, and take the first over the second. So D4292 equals 0.80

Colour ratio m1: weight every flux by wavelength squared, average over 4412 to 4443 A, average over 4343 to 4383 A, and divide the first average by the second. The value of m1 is 1.0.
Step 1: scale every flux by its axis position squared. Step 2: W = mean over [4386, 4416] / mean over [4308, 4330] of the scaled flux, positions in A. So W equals 1.19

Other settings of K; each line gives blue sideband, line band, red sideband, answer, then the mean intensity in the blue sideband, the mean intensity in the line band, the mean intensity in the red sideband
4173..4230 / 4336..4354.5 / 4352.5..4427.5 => 0.19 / 9.38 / 7.71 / 9.16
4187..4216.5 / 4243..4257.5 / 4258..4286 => 0.01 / 9.58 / 9.27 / 9.29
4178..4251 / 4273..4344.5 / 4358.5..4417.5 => 0.14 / 9.45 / 8.17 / 9.19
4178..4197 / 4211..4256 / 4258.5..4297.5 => 0.01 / 9.56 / 9.27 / 9.2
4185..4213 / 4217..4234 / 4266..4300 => 0.04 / 9.63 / 9.11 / 8.99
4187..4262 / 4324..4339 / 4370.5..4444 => 0.12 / 9.45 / 8.32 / 9.19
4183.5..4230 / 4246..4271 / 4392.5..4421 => -0.03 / 9.36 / 9.48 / 8.78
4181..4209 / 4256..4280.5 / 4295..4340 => -0.11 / 9.56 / 9.5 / 7.88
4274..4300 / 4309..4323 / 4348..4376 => 0.19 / 8.98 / 7.6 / 9.2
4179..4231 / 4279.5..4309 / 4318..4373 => 0.02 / 9.41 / 8.58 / 8.29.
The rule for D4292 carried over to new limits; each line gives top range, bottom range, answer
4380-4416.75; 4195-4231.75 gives 0.97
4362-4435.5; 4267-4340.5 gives 1.10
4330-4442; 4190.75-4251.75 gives 0.95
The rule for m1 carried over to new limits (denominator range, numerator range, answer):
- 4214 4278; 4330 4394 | 1.00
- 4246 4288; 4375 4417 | 1.04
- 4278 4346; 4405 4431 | 1.13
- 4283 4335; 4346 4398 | 1.16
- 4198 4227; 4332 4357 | 0.90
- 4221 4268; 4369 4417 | 1.03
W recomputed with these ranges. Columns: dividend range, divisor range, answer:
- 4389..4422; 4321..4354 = 1.17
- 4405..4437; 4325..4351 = 1.15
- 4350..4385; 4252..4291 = 1.04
